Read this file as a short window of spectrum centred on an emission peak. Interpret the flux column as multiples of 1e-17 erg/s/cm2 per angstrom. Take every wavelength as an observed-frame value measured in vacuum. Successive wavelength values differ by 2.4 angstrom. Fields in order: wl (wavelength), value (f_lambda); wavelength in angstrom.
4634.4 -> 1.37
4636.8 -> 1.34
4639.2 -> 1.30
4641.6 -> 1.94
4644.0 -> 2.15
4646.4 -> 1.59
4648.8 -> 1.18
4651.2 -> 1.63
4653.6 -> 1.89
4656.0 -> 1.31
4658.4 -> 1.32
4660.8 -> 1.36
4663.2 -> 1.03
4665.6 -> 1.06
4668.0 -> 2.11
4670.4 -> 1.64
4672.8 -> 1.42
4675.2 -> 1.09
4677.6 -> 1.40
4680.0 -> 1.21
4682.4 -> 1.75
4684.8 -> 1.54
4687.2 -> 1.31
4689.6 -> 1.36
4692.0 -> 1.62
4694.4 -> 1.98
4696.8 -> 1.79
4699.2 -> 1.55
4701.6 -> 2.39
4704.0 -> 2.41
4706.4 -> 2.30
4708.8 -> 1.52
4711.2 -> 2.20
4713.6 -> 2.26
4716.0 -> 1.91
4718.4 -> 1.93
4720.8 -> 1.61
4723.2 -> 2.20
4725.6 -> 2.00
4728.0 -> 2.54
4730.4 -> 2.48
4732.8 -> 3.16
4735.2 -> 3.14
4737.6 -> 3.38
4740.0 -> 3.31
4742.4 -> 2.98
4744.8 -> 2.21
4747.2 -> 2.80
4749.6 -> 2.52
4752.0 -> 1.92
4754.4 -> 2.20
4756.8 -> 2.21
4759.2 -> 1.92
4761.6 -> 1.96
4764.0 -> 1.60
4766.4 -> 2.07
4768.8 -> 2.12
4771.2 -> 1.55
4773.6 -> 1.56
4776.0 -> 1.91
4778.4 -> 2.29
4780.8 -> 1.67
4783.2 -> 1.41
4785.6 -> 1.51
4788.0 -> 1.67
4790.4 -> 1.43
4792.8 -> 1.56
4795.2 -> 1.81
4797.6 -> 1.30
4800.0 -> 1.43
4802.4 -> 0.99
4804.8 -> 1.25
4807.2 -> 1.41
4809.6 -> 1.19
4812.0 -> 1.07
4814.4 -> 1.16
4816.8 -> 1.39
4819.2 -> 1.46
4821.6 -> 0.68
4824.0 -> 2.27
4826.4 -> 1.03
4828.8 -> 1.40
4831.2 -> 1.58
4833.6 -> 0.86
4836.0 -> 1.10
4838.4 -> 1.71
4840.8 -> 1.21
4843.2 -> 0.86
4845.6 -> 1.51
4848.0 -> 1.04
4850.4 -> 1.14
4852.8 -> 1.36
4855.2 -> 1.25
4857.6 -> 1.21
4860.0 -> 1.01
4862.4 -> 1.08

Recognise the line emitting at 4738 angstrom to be C III]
